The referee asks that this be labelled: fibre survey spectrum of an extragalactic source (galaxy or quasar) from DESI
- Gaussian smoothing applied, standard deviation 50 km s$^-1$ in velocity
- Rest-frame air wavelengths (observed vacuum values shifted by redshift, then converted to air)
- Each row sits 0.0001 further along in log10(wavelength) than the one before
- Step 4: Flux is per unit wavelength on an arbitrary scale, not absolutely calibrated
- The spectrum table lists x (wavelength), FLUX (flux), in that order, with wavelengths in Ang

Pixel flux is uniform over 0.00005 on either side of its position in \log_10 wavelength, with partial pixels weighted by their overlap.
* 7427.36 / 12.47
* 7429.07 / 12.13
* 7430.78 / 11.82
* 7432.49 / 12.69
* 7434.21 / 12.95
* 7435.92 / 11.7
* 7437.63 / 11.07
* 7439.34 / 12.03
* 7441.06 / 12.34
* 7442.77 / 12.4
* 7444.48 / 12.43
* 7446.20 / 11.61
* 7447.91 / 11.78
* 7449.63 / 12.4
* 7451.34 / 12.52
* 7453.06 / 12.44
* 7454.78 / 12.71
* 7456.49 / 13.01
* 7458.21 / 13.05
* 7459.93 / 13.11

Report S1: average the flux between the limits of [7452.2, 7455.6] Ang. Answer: 12.6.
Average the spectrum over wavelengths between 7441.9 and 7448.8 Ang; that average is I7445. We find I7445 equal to 12.1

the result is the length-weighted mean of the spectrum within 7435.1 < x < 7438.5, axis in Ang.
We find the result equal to 11.4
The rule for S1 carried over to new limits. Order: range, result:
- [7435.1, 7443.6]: 11.9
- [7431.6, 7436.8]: 12.4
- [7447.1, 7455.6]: 12.4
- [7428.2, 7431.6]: 12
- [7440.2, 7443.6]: 12.4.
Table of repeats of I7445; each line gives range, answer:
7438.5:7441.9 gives 12.2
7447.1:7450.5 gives 12.1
